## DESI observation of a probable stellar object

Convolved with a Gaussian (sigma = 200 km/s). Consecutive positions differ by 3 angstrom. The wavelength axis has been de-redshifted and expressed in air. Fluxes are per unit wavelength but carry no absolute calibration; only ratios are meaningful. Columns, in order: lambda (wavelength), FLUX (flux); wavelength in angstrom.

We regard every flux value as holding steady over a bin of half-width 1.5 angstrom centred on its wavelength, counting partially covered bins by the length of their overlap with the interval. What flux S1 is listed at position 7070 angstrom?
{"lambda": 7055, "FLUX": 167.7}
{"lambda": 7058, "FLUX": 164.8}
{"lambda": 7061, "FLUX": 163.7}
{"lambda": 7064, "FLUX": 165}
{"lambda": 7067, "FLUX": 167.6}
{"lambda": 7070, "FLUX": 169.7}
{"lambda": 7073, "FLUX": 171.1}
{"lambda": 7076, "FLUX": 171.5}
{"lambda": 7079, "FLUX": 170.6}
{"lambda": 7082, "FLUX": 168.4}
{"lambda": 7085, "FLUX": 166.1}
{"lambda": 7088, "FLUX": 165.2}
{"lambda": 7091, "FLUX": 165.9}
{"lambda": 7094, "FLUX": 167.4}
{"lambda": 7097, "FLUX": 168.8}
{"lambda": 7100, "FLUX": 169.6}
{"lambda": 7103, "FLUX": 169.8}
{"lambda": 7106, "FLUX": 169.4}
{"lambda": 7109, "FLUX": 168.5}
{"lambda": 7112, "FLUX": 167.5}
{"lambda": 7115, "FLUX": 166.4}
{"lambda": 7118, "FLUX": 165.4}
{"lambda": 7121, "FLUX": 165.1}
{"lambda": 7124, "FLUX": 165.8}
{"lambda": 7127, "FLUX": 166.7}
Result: 169.7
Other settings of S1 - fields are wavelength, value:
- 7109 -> 168.5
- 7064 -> 165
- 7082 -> 168.4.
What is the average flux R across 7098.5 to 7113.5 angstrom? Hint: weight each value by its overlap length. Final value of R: 169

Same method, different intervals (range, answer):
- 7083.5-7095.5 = 166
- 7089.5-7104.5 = 168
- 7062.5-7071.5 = 167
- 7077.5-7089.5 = 168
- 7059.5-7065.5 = 164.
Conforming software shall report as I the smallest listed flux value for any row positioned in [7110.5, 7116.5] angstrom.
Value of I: 166.4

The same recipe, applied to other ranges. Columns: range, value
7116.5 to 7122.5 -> 165.1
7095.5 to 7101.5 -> 168.8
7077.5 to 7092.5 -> 165.2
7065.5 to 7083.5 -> 167.6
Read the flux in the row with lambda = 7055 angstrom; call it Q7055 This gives 167.7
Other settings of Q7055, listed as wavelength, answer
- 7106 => 169.4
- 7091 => 165.9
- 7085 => 166.1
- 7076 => 171.5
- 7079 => 170.6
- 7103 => 169.8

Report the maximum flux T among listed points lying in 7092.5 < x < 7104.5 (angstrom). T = 169.8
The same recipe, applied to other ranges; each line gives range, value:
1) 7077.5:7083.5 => 170.6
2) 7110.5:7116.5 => 167.5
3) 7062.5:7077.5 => 171.5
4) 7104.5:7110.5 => 169.4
